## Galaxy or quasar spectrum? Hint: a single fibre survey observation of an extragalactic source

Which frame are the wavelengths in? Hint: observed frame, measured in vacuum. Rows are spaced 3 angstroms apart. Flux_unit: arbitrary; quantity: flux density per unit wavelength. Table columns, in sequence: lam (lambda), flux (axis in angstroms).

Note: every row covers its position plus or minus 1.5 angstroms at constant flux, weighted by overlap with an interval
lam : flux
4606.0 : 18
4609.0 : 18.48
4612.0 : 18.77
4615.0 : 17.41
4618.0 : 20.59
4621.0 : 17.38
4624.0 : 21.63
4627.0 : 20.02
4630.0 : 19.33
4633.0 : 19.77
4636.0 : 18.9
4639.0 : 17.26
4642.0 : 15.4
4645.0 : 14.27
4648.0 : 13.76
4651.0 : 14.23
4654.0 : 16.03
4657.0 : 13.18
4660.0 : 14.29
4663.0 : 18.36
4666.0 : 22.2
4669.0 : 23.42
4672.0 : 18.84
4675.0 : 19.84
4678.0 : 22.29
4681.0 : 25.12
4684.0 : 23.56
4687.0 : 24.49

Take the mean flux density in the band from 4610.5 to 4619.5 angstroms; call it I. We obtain 18.9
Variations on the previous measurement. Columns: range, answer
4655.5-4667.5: 17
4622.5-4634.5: 20.2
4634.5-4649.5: 15.9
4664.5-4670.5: 22.8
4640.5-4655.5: 14.7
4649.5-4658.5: 14.5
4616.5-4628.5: 19.9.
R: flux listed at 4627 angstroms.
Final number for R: 20.02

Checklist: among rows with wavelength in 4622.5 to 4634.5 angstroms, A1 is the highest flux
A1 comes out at 21.63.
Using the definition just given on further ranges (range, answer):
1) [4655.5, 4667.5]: 22.2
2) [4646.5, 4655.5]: 16.03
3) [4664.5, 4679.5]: 23.42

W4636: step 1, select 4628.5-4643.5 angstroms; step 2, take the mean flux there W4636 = 18.1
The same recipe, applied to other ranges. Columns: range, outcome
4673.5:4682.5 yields 22.4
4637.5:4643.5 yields 16.3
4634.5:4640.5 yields 18.1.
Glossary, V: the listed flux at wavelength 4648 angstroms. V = 13.76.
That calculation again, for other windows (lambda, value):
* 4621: 17.38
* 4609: 18.48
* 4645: 14.27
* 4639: 17.26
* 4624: 21.63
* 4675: 19.84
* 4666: 22.2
